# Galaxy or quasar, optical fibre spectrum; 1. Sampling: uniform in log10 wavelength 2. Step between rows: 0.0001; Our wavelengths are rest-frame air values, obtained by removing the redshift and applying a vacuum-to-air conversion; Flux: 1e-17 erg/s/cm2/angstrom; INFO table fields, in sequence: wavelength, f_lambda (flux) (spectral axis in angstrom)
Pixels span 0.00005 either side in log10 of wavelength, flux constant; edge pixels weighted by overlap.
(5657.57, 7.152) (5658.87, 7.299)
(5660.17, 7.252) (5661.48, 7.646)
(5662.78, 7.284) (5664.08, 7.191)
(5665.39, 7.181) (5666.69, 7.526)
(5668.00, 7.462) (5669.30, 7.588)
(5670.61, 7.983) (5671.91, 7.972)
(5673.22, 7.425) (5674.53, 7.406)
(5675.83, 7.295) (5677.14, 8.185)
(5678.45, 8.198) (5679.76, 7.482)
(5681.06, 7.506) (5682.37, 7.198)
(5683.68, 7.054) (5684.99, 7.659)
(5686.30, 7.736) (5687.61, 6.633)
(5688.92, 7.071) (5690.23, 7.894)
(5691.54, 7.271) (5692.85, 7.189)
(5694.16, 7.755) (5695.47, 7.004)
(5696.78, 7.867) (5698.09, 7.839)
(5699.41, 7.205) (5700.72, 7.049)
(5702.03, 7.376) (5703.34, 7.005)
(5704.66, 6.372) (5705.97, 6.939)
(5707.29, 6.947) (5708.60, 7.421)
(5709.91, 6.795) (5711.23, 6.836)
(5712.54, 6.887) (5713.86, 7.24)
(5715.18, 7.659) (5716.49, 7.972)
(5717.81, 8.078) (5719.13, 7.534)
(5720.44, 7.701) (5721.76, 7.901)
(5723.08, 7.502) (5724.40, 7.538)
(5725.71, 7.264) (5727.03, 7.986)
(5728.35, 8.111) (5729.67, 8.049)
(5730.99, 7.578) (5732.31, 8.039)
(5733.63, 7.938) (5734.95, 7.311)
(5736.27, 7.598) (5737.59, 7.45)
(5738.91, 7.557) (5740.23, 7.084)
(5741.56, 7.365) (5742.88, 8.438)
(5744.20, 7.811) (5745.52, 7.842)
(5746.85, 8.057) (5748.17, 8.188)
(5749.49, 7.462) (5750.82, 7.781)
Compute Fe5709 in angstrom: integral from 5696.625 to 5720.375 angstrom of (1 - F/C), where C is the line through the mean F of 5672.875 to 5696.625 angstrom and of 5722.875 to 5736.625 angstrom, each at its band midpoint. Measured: 1.01 angstrom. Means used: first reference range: 7.45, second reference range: 7.73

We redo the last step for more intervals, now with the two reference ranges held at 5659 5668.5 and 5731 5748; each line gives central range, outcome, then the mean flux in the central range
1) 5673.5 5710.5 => 0.8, 7.34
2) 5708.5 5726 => 0.4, 7.46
